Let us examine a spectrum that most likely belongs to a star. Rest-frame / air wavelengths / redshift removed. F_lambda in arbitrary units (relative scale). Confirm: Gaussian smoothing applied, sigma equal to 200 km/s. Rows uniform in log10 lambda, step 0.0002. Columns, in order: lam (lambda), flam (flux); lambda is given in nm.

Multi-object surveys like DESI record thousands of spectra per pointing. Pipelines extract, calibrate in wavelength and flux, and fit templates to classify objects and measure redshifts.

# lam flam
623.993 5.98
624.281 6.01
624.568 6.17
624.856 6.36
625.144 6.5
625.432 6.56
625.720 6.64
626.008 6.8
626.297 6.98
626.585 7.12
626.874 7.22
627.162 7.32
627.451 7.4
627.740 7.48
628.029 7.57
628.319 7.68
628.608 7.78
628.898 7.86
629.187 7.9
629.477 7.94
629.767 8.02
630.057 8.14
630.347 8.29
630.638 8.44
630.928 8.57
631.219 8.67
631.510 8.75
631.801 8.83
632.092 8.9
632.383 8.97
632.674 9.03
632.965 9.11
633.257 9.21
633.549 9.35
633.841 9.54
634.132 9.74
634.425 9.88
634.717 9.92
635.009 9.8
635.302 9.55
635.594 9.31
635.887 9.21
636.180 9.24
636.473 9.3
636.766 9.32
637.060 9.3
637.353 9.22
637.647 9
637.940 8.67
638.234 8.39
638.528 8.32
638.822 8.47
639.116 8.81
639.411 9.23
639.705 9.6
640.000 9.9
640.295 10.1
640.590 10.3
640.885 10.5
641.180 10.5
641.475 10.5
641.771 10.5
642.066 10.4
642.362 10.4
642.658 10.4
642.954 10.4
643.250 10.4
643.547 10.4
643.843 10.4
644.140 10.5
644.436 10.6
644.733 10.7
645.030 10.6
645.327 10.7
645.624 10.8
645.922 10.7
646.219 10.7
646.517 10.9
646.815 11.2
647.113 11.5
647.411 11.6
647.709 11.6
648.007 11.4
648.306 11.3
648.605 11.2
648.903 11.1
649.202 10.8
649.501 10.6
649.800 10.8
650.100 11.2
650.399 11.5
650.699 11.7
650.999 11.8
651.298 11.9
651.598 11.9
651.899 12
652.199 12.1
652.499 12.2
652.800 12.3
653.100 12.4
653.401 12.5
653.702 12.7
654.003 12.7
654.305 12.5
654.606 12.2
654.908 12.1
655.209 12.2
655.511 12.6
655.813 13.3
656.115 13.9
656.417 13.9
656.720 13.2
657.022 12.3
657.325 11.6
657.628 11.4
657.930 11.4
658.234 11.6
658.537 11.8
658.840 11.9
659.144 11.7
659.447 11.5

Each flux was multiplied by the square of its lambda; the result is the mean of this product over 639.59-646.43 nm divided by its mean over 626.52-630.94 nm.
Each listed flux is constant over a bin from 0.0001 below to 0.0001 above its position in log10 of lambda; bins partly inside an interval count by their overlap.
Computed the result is 1.4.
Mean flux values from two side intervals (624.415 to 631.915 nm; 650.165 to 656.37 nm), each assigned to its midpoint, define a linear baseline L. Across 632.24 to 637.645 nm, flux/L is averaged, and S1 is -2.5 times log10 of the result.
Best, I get -0.06 mag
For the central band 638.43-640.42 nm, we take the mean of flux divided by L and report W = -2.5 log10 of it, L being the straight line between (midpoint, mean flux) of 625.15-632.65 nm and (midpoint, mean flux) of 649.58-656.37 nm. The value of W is 0.06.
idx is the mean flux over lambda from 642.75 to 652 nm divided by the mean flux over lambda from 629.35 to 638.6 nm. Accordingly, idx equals 1.2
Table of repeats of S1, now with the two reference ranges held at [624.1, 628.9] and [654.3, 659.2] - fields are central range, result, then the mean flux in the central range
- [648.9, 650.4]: 0.01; 10.9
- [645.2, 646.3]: -0.03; 10.7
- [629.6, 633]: -0.10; 8.62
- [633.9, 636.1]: -0.14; 9.62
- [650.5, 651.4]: -0.04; 11.8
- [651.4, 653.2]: -0.05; 12.1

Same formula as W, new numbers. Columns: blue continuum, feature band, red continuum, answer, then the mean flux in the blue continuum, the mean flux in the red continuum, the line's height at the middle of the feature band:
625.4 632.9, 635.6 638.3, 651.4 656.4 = 0.030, 7.92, 12.5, 9.36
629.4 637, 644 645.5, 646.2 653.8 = 0.016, 9.05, 11.6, 10.8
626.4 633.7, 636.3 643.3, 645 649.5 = 0.021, 8.22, 11.1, 9.84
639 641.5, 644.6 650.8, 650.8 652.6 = 0.018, 9.92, 12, 11.3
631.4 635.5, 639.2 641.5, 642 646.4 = 0.010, 9.33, 10.5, 10.1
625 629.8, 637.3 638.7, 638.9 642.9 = 0.095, 7.32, 10.1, 9.48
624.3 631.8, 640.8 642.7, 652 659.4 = -0.059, 7.53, 12.3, 9.91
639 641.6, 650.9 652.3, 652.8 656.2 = 0.011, 9.95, 12.6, 12.1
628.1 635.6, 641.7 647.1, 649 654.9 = 0.011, 8.8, 11.9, 10.7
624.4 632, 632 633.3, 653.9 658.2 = -0.084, 7.58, 12.5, 8.37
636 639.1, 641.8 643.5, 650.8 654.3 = -0.038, 8.92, 12.2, 10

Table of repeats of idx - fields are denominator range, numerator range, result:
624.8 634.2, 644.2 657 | 1.46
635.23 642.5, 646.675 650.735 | 1.18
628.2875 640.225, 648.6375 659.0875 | 1.35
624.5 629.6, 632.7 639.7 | 1.28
